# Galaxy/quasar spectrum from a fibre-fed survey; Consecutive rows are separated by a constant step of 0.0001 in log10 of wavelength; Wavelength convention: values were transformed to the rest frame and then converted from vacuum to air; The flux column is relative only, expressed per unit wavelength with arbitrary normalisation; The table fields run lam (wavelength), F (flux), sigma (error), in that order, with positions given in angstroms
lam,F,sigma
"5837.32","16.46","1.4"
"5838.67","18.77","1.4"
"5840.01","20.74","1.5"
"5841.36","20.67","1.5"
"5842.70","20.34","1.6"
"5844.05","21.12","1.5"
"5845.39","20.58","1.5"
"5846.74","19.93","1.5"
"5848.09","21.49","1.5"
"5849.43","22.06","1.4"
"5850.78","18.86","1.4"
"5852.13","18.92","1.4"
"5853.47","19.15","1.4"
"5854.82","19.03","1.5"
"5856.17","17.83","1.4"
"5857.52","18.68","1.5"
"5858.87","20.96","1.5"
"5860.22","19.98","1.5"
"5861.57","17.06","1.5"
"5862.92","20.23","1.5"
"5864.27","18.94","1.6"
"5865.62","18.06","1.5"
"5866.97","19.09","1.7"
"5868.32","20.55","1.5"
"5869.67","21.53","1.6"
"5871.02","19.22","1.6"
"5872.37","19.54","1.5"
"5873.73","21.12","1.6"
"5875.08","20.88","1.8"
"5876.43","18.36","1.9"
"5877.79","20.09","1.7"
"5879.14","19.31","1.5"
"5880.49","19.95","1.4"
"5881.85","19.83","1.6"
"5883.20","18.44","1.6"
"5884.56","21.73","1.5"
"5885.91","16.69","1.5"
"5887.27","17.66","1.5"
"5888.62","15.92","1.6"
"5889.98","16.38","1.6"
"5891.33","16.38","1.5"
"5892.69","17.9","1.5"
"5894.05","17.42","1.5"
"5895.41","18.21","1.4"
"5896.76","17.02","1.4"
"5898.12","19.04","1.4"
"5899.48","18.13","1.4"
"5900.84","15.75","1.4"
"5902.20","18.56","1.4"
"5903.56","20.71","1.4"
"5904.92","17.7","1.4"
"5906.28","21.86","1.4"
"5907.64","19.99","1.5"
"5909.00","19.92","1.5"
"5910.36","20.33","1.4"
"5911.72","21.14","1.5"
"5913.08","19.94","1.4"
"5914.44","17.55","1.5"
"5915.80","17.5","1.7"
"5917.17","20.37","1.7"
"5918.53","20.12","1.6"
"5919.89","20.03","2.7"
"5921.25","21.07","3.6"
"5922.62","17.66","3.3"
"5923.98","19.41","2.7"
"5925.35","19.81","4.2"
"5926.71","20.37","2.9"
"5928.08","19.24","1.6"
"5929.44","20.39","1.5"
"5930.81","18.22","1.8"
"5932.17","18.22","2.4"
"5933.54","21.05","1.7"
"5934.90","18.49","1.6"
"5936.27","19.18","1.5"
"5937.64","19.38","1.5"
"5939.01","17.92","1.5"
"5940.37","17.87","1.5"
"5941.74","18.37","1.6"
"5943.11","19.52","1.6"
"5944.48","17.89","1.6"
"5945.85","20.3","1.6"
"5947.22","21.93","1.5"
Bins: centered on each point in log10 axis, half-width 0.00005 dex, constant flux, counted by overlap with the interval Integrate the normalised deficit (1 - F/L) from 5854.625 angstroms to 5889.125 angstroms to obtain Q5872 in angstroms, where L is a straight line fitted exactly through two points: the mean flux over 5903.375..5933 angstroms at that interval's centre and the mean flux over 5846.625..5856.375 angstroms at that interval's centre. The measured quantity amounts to 0.73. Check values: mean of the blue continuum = 19.7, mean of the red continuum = 19.6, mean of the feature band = 19.3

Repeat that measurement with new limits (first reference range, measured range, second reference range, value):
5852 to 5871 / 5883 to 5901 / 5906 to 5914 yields 2.1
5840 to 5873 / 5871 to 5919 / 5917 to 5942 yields 1.6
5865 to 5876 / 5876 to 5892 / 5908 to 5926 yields 1.2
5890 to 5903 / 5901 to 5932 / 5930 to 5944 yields -2.3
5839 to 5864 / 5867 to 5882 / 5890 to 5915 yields -0.5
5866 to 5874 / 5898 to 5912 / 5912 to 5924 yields 0.1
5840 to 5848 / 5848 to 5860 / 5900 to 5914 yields 0.5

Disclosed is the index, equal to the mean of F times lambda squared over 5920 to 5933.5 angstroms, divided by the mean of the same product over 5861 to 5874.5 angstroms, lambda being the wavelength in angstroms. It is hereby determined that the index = 1.0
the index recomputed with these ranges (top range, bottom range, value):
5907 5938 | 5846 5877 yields 1.02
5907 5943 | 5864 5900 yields 1.05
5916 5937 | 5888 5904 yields 1.12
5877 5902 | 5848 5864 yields 0.94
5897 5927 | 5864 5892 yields 1.03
